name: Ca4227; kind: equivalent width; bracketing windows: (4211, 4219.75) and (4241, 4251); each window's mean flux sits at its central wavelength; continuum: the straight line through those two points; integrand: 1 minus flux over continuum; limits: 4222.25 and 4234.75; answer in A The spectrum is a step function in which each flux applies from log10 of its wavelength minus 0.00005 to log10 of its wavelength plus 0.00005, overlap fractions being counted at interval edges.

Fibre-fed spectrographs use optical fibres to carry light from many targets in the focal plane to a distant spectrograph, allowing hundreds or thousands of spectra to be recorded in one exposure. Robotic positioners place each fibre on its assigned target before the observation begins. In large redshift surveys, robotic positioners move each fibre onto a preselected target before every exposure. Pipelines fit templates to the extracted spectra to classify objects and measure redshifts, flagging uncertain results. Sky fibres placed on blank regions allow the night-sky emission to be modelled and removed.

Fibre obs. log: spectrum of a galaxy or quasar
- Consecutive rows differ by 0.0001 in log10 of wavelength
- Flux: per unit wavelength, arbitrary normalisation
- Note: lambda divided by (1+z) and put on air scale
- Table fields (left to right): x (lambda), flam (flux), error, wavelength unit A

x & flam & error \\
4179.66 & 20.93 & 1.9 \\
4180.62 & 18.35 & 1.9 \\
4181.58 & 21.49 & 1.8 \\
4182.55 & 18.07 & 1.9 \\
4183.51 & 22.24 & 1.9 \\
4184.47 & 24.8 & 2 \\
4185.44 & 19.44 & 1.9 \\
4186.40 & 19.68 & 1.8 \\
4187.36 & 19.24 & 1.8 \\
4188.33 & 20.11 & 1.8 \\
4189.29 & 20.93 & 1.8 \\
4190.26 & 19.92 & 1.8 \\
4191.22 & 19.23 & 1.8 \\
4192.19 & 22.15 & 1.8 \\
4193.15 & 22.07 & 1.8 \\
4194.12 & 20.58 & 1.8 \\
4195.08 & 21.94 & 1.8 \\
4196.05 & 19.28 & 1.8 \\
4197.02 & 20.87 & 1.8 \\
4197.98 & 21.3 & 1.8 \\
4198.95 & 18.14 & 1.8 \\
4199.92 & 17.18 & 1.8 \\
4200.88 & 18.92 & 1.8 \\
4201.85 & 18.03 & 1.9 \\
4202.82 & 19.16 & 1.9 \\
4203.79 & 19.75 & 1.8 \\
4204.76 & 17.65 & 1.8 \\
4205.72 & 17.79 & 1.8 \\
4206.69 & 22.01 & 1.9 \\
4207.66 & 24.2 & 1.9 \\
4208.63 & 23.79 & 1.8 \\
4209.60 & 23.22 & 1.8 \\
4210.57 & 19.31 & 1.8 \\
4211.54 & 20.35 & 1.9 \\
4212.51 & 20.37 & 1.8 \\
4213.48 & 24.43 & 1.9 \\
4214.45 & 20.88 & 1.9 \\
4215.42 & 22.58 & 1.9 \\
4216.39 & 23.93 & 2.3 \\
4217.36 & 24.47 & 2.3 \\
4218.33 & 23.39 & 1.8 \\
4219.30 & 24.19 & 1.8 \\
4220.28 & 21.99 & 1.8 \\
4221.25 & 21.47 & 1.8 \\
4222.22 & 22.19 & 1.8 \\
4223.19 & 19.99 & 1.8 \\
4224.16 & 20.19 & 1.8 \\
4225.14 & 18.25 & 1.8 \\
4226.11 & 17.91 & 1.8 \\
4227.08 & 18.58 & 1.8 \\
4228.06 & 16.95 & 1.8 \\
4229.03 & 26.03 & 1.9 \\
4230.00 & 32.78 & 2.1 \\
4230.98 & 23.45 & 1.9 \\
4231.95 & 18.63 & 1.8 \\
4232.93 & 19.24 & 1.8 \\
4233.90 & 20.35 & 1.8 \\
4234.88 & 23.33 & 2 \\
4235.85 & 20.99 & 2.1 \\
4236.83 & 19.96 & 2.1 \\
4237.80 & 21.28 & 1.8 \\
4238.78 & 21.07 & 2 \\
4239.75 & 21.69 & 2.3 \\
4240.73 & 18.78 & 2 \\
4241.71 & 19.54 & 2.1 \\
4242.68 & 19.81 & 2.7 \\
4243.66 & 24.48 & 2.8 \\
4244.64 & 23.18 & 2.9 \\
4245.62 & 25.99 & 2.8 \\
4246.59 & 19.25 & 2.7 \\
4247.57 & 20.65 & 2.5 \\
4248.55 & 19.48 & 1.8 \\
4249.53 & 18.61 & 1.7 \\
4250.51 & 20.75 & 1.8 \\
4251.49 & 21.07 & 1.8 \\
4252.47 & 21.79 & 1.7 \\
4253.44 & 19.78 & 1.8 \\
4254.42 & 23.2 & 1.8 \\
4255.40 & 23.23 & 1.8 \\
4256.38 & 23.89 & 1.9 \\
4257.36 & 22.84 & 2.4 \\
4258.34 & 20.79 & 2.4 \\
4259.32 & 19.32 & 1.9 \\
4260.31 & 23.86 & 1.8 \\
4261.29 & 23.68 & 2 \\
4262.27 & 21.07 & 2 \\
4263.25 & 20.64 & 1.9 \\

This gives 0.5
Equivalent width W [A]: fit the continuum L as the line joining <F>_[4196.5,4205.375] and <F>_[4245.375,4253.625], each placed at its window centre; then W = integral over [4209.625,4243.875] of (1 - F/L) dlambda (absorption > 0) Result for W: -2.8 A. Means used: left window 19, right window 20.7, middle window 21.5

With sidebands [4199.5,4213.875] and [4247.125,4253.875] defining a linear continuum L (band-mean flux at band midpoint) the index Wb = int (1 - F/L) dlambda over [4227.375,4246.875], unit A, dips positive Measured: -1.4 A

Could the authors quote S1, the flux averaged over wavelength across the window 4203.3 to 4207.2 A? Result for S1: 19.3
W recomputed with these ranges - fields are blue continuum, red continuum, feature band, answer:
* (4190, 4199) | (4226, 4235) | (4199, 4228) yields 0.65 A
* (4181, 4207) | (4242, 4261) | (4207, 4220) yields -1.31 A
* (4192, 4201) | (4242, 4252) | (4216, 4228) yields -0.25 A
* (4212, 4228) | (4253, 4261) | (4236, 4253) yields 0.69 A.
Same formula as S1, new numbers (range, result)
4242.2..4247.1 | 22.5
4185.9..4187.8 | 19.5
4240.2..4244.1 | 20.6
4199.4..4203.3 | 18.3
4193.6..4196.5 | 20.6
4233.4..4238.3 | 21.2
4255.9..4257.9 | 23.3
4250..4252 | 20.9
